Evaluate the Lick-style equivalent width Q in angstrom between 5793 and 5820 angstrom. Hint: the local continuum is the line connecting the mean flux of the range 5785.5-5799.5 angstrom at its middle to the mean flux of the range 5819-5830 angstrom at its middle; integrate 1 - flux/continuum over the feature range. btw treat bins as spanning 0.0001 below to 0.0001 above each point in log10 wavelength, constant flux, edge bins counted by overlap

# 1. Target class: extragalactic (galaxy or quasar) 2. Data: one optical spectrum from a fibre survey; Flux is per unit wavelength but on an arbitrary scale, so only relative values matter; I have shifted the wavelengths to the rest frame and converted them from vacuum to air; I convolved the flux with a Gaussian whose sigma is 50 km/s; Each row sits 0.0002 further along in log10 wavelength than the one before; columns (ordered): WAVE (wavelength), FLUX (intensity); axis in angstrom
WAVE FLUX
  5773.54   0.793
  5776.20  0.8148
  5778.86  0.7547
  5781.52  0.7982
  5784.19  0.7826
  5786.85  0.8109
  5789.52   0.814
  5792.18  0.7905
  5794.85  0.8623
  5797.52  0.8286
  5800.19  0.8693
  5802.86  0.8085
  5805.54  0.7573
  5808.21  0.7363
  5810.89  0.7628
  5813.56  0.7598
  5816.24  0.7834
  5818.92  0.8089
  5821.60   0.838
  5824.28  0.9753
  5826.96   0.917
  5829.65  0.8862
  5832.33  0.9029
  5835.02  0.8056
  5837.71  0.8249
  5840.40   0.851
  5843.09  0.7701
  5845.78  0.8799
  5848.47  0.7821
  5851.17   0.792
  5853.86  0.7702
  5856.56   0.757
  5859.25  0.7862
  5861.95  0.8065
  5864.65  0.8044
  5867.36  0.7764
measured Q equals 1.8 angstrom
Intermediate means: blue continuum 0.824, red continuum 0.895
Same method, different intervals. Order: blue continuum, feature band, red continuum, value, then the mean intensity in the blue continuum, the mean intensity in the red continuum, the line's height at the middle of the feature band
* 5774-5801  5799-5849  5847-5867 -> -1.9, 0.811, 0.785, 0.798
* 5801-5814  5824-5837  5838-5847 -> -1.2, 0.77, 0.832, 0.811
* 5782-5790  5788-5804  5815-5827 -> -0.2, 0.8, 0.86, 0.817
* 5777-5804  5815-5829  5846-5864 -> -1.1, 0.812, 0.79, 0.801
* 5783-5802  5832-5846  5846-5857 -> -0.6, 0.823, 0.787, 0.795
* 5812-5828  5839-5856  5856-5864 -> 0.0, 0.845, 0.788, 0.806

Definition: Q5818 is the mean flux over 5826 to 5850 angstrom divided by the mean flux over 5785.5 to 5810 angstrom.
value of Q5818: 1.05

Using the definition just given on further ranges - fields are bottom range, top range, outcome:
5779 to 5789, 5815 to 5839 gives 1.09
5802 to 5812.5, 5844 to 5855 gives 1.05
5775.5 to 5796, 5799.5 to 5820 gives 0.98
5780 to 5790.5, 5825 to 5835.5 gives 1.11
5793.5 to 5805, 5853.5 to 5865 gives 0.94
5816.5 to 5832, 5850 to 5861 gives 0.88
